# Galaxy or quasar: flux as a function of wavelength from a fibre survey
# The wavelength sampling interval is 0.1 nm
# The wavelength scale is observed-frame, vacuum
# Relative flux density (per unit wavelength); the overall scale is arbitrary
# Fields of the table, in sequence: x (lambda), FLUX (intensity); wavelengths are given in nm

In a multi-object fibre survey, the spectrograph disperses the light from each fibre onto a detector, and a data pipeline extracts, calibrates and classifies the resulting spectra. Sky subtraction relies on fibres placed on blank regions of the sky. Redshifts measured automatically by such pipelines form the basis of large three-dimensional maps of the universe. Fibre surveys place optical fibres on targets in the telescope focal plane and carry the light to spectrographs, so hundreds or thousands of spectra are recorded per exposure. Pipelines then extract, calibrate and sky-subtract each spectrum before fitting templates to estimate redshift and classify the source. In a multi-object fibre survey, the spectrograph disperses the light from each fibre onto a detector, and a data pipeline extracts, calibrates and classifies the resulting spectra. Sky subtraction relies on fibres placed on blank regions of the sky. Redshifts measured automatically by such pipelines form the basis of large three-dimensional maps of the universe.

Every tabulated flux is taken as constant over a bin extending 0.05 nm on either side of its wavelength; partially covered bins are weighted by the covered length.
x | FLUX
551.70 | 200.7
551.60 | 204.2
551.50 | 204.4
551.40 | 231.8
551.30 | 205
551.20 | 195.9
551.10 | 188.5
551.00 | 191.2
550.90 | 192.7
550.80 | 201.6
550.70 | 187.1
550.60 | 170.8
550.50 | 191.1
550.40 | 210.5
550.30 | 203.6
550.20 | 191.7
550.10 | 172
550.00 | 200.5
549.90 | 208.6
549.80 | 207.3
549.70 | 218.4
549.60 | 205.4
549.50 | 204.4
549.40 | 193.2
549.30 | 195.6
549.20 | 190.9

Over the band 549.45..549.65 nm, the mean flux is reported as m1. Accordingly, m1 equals 205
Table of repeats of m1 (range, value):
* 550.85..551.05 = 192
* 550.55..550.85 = 187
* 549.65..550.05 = 209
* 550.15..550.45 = 202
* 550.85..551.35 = 195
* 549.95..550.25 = 188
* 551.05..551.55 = 205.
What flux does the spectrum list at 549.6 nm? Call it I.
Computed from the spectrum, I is 205.4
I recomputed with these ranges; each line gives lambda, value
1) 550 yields 200.5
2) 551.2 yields 195.9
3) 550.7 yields 187.1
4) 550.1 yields 172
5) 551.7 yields 200.7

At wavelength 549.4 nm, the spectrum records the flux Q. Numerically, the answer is 193.2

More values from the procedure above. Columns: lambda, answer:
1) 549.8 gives 207.3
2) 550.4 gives 210.5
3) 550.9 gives 192.7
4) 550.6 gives 170.8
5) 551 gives 191.2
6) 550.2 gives 191.7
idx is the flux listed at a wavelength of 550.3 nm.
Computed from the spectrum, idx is 203.6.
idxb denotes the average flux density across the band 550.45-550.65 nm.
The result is 181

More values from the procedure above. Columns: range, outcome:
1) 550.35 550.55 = 201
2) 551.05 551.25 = 192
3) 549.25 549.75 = 203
